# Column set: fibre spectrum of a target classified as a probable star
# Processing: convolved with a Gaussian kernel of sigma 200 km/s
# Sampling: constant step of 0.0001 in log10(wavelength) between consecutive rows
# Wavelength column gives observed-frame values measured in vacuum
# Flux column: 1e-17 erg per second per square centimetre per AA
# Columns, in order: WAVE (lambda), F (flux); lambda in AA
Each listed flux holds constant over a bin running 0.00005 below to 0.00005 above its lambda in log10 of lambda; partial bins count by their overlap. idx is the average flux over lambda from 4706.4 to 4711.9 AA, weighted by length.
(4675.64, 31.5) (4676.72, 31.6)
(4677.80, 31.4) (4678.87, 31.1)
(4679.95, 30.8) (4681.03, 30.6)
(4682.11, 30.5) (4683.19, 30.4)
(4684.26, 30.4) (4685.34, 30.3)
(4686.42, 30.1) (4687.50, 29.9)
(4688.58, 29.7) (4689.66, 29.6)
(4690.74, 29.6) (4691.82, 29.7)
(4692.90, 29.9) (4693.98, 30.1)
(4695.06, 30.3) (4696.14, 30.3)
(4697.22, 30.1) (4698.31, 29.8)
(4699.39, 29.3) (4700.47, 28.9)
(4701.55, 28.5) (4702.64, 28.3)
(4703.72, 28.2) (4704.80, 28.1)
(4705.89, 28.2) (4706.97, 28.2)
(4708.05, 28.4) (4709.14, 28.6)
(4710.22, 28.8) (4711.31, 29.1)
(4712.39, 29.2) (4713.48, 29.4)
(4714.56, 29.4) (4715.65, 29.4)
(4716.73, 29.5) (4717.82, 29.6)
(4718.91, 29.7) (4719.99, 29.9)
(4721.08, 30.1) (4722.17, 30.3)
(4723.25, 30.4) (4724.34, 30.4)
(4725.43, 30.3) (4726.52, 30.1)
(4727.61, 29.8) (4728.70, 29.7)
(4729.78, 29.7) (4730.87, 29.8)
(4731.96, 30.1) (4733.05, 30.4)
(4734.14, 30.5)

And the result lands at 28.7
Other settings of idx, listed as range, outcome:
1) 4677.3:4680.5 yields 31.1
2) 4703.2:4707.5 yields 28.2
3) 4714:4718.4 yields 29.5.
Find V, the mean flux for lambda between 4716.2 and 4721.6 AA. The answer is 29.7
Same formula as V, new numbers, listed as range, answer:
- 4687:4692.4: 29.7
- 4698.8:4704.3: 28.7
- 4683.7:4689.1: 30.1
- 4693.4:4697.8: 30.2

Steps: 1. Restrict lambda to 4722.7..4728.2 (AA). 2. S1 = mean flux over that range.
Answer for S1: 30.2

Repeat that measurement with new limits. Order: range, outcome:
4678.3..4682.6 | 30.8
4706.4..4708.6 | 28.3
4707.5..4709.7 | 28.5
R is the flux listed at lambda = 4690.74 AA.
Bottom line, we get 29.6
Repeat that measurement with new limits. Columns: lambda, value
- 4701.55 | 28.5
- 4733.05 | 30.4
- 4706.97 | 28.2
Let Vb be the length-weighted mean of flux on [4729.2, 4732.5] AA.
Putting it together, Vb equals 29.9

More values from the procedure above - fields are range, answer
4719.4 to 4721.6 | 30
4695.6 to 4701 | 29.7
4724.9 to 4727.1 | 30.1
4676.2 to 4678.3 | 31.5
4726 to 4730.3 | 29.9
